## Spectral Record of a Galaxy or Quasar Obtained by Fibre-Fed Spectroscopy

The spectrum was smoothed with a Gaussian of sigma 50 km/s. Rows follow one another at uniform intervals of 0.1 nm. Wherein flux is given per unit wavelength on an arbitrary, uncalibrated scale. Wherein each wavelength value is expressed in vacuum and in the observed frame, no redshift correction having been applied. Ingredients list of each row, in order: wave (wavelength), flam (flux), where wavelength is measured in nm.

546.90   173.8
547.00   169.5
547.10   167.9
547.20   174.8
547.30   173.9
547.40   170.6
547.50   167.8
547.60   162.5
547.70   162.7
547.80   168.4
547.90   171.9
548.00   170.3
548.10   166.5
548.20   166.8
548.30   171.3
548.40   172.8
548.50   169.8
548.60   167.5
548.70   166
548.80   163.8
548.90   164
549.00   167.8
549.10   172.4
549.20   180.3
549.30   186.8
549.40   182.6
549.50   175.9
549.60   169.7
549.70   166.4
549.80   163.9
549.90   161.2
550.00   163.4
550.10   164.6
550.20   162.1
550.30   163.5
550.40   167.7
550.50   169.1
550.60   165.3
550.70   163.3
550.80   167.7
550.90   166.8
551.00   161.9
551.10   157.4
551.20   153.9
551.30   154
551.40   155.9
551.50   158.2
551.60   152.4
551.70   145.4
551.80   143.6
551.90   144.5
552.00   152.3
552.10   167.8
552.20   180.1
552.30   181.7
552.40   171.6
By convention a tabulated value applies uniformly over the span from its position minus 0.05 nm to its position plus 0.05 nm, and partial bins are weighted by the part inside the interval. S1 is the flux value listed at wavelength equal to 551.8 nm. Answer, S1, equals 143.6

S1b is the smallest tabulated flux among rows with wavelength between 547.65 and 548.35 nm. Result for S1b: 162.7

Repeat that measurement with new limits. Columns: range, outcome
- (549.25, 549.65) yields 169.7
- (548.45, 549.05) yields 163.8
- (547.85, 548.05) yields 170.3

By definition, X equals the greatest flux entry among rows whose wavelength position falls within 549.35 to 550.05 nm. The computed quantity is 182.6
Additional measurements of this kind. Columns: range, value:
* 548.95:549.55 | 186.8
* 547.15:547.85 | 174.8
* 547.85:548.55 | 172.8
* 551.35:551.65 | 158.2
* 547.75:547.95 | 171.9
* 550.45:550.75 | 169.1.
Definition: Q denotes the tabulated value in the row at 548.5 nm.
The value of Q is 169.8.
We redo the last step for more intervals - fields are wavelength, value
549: 167.8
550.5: 169.1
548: 170.3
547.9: 171.9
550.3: 163.5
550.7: 163.3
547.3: 173.9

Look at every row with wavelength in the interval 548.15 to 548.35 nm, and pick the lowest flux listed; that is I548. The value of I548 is 166.8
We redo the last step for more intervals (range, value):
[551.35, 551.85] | 143.6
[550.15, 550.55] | 162.1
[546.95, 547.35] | 167.9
